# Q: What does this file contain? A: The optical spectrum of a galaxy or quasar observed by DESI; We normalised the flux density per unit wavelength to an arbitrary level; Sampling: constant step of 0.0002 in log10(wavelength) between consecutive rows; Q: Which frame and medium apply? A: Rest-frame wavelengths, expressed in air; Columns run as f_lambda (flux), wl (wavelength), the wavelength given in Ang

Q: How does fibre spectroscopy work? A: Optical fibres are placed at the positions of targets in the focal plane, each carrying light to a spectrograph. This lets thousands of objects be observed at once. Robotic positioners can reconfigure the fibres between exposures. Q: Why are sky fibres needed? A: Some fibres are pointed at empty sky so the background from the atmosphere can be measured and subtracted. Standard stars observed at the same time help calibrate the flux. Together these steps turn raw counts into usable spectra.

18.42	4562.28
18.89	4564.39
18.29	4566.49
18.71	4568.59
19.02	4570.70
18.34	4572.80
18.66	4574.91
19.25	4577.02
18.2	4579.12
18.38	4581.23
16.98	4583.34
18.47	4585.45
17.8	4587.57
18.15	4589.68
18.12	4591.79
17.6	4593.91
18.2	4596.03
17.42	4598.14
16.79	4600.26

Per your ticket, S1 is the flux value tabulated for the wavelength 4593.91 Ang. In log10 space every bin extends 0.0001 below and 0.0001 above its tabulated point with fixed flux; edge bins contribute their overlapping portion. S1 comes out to 17.6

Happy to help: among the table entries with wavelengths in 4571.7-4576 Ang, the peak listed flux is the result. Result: 18.66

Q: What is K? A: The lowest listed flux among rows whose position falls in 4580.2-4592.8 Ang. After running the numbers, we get 16.98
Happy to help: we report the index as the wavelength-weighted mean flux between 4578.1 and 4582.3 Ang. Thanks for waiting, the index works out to 18.3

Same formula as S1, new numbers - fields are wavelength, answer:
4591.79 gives 18.12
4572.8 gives 18.34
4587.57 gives 17.8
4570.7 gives 19.02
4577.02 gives 19.25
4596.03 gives 18.2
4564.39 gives 18.89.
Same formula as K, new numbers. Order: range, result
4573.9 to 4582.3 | 18.2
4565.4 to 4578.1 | 18.29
